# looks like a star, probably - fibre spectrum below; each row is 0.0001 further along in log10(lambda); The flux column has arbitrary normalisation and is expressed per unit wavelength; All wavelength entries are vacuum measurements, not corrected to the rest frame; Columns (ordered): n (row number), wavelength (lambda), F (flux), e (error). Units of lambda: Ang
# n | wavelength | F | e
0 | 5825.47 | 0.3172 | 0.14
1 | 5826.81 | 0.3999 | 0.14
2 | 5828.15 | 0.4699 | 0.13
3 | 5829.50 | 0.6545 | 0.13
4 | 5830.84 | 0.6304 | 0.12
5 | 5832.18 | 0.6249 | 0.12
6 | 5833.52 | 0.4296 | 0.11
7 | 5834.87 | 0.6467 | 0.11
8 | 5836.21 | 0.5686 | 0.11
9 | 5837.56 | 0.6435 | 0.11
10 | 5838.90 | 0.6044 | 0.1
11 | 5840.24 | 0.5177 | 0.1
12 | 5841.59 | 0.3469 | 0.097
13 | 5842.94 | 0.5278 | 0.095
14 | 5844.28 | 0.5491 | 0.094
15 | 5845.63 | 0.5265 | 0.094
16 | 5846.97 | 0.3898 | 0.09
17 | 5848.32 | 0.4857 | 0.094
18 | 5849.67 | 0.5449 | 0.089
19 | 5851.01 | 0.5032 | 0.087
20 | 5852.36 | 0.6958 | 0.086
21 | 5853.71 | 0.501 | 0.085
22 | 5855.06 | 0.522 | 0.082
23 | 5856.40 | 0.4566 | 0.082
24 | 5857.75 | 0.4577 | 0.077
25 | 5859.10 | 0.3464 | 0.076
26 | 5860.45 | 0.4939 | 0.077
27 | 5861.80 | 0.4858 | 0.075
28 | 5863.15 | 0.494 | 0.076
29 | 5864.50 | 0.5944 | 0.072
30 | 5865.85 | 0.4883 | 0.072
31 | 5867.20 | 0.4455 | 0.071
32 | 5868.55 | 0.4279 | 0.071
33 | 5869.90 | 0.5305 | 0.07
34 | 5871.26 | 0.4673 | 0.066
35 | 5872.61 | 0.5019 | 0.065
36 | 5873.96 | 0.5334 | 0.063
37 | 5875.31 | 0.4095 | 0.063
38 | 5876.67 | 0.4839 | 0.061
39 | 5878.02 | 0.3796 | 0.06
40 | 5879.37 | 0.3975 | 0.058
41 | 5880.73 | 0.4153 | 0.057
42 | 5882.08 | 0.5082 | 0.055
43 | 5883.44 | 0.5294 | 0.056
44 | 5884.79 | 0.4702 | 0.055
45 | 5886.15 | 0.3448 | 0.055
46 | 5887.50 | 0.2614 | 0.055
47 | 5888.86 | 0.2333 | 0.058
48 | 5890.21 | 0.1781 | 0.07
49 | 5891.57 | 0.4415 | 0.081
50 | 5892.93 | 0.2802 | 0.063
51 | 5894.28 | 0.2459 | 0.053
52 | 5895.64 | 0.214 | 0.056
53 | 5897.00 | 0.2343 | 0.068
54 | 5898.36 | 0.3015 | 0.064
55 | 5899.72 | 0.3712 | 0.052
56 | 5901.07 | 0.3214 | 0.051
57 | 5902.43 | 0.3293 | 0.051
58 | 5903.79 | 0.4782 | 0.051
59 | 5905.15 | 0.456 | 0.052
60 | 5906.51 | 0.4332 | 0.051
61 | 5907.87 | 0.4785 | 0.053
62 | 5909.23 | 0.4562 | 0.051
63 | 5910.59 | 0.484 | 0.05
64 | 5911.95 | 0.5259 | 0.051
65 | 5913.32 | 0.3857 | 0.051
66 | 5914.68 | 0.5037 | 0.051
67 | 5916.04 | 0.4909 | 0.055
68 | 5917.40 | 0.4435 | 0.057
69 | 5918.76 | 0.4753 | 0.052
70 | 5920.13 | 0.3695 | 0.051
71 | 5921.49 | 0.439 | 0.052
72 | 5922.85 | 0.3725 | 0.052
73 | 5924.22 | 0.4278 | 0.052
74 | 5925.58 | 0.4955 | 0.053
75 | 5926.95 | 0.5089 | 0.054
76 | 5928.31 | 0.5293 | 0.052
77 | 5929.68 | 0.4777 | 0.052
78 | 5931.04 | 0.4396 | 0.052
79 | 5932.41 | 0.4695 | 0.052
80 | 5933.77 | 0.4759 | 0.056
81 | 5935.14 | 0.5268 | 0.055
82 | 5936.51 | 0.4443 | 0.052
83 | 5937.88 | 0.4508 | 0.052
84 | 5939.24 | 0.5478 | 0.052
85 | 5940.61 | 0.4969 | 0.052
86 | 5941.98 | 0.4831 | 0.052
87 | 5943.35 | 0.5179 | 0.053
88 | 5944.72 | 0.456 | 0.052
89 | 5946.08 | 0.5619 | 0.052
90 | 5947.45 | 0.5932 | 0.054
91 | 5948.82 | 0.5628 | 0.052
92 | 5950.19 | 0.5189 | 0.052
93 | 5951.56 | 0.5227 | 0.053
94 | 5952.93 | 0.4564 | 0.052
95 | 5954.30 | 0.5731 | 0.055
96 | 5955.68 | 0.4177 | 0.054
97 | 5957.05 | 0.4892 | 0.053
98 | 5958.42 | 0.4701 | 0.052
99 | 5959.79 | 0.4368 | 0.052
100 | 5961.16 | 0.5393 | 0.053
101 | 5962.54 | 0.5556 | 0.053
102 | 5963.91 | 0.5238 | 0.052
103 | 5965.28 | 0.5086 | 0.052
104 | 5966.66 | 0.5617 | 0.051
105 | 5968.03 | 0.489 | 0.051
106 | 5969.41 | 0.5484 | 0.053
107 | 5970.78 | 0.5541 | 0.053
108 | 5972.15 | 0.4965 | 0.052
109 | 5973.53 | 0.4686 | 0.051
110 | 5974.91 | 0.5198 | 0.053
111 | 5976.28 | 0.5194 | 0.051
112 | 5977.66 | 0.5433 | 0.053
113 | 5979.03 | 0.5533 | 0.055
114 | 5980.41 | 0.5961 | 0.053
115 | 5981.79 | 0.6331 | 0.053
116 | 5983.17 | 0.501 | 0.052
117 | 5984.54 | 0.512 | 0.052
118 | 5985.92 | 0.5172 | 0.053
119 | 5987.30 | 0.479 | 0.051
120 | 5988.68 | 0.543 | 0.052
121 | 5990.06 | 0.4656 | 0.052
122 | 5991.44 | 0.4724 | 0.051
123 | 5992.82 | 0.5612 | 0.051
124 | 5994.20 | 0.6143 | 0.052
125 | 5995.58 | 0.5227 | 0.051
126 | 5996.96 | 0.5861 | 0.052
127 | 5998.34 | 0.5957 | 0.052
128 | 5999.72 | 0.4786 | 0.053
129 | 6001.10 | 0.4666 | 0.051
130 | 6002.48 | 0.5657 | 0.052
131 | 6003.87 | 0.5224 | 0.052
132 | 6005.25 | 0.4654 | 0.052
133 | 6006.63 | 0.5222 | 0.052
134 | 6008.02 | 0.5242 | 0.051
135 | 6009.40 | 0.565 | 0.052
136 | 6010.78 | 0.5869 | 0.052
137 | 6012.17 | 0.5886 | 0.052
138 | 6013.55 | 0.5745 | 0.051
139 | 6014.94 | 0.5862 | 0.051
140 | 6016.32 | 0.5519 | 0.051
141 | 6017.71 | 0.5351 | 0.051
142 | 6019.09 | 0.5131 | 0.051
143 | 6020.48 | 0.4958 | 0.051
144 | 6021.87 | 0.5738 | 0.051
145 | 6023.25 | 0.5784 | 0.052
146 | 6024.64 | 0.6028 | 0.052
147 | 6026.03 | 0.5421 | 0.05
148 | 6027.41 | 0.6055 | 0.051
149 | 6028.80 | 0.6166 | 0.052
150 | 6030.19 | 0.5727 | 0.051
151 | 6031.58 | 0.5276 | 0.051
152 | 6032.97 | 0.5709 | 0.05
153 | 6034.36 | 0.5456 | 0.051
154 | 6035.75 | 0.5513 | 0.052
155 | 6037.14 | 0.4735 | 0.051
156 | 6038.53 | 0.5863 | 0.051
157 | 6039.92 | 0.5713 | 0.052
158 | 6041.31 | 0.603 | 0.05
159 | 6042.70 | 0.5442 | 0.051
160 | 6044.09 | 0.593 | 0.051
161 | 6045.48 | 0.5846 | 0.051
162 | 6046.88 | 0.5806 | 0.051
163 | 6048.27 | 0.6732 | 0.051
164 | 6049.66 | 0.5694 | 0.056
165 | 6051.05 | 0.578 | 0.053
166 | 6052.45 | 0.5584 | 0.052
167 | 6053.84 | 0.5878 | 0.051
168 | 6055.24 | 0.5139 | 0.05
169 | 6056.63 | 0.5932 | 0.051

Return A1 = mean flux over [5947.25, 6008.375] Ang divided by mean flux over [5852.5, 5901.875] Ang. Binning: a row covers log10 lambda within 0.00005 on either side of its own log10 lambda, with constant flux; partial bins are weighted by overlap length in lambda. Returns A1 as 1.27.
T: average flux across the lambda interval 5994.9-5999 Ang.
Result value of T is 0.568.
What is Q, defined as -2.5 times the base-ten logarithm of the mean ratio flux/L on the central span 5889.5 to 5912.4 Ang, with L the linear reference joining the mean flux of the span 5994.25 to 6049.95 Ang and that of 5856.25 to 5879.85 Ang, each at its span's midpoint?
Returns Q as 0.31 mag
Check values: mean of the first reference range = 0.467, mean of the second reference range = 0.558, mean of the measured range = 0.365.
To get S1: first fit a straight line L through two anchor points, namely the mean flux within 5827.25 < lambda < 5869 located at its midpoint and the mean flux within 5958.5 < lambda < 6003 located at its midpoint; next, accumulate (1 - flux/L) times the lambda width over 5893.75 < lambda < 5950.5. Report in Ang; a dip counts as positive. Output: 8.3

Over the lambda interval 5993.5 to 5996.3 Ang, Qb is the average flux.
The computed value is 0.569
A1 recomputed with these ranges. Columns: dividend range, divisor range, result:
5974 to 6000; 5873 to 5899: 1.48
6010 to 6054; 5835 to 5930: 1.27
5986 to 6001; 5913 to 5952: 1.09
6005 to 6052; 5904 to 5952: 1.17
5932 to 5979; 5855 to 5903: 1.26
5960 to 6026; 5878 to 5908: 1.50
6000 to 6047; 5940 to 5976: 1.08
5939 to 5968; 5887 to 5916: 1.40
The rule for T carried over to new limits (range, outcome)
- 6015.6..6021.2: 0.524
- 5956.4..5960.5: 0.466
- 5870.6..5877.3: 0.479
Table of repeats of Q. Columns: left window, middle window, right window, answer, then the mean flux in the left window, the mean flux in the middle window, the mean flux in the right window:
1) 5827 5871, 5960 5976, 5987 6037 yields 0.03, 0.517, 0.521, 0.546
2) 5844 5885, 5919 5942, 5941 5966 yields 0.08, 0.485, 0.468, 0.51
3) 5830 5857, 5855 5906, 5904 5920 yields 0.22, 0.537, 0.407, 0.463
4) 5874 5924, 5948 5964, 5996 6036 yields -0.08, 0.395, 0.505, 0.552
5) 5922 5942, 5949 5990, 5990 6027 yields -0.02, 0.476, 0.519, 0.545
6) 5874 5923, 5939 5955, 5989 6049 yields -0.14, 0.395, 0.523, 0.555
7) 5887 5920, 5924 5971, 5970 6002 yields -0.10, 0.377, 0.504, 0.531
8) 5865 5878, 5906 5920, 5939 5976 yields 0.06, 0.473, 0.464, 0.513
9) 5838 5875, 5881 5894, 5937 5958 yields 0.36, 0.498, 0.359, 0.509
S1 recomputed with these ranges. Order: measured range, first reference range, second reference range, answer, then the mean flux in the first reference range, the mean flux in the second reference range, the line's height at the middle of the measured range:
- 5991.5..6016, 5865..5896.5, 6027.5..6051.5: -0.6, 0.399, 0.574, 0.535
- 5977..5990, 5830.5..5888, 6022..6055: 0.2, 0.492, 0.574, 0.549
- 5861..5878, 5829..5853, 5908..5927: 1.0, 0.549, 0.454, 0.513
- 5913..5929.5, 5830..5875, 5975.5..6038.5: 2.3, 0.514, 0.545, 0.528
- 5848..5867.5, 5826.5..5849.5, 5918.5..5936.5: 0.5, 0.533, 0.461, 0.517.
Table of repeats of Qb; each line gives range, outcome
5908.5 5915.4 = 0.471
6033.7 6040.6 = 0.546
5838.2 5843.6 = 0.5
